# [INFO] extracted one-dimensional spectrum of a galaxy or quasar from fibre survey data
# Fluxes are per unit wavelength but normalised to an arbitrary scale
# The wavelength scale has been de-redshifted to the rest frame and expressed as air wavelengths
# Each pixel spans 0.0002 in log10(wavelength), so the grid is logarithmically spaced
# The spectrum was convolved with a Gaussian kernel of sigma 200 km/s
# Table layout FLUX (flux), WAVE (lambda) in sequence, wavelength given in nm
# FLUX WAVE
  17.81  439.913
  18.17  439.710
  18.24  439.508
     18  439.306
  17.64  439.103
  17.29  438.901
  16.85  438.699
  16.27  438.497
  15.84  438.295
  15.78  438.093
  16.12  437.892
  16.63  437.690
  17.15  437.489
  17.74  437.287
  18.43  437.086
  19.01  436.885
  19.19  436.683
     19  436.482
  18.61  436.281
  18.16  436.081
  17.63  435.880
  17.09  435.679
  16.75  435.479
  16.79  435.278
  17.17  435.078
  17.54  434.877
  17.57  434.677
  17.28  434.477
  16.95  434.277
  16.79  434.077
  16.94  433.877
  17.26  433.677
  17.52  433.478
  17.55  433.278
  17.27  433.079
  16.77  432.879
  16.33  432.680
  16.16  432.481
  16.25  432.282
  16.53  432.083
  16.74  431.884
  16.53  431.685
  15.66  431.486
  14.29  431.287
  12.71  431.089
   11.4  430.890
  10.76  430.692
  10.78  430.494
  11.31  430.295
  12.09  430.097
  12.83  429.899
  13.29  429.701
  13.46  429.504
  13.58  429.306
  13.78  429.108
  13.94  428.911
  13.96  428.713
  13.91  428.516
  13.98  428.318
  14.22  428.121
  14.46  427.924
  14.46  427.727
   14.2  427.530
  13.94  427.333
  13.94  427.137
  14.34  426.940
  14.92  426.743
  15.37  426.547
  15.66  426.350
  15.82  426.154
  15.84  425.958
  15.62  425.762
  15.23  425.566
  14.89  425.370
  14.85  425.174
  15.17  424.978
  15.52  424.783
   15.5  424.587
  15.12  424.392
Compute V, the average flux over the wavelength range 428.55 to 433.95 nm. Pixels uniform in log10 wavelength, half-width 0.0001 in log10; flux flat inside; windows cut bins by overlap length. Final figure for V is 14.6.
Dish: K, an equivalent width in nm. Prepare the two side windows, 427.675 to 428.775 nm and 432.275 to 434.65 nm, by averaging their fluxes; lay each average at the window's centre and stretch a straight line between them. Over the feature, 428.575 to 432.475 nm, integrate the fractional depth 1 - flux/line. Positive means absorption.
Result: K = 0.42 nm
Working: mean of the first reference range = 14.2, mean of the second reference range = 17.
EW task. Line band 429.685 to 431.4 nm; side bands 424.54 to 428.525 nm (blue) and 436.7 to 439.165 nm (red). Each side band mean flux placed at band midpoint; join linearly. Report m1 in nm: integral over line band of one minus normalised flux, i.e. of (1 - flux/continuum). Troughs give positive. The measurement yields 0.39 nm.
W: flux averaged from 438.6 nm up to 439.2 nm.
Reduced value 17.3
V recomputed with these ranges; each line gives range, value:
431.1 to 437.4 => 17.1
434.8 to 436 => 17.2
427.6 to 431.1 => 13.1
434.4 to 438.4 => 17.5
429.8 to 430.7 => 11.6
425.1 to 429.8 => 14.5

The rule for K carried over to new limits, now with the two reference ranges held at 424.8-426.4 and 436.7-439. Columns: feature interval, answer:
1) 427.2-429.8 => 0.31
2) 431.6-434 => -0.06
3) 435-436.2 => -0.04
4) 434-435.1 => -0.04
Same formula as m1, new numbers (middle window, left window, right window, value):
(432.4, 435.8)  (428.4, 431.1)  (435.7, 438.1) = -0.268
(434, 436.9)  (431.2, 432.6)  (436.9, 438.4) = -0.187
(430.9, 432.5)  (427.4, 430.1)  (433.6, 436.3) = 0.013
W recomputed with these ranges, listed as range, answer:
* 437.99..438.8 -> 16.2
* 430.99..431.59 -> 14.2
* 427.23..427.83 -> 14.2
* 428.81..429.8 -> 13.6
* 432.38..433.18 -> 16.6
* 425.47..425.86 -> 15.4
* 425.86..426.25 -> 15.8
